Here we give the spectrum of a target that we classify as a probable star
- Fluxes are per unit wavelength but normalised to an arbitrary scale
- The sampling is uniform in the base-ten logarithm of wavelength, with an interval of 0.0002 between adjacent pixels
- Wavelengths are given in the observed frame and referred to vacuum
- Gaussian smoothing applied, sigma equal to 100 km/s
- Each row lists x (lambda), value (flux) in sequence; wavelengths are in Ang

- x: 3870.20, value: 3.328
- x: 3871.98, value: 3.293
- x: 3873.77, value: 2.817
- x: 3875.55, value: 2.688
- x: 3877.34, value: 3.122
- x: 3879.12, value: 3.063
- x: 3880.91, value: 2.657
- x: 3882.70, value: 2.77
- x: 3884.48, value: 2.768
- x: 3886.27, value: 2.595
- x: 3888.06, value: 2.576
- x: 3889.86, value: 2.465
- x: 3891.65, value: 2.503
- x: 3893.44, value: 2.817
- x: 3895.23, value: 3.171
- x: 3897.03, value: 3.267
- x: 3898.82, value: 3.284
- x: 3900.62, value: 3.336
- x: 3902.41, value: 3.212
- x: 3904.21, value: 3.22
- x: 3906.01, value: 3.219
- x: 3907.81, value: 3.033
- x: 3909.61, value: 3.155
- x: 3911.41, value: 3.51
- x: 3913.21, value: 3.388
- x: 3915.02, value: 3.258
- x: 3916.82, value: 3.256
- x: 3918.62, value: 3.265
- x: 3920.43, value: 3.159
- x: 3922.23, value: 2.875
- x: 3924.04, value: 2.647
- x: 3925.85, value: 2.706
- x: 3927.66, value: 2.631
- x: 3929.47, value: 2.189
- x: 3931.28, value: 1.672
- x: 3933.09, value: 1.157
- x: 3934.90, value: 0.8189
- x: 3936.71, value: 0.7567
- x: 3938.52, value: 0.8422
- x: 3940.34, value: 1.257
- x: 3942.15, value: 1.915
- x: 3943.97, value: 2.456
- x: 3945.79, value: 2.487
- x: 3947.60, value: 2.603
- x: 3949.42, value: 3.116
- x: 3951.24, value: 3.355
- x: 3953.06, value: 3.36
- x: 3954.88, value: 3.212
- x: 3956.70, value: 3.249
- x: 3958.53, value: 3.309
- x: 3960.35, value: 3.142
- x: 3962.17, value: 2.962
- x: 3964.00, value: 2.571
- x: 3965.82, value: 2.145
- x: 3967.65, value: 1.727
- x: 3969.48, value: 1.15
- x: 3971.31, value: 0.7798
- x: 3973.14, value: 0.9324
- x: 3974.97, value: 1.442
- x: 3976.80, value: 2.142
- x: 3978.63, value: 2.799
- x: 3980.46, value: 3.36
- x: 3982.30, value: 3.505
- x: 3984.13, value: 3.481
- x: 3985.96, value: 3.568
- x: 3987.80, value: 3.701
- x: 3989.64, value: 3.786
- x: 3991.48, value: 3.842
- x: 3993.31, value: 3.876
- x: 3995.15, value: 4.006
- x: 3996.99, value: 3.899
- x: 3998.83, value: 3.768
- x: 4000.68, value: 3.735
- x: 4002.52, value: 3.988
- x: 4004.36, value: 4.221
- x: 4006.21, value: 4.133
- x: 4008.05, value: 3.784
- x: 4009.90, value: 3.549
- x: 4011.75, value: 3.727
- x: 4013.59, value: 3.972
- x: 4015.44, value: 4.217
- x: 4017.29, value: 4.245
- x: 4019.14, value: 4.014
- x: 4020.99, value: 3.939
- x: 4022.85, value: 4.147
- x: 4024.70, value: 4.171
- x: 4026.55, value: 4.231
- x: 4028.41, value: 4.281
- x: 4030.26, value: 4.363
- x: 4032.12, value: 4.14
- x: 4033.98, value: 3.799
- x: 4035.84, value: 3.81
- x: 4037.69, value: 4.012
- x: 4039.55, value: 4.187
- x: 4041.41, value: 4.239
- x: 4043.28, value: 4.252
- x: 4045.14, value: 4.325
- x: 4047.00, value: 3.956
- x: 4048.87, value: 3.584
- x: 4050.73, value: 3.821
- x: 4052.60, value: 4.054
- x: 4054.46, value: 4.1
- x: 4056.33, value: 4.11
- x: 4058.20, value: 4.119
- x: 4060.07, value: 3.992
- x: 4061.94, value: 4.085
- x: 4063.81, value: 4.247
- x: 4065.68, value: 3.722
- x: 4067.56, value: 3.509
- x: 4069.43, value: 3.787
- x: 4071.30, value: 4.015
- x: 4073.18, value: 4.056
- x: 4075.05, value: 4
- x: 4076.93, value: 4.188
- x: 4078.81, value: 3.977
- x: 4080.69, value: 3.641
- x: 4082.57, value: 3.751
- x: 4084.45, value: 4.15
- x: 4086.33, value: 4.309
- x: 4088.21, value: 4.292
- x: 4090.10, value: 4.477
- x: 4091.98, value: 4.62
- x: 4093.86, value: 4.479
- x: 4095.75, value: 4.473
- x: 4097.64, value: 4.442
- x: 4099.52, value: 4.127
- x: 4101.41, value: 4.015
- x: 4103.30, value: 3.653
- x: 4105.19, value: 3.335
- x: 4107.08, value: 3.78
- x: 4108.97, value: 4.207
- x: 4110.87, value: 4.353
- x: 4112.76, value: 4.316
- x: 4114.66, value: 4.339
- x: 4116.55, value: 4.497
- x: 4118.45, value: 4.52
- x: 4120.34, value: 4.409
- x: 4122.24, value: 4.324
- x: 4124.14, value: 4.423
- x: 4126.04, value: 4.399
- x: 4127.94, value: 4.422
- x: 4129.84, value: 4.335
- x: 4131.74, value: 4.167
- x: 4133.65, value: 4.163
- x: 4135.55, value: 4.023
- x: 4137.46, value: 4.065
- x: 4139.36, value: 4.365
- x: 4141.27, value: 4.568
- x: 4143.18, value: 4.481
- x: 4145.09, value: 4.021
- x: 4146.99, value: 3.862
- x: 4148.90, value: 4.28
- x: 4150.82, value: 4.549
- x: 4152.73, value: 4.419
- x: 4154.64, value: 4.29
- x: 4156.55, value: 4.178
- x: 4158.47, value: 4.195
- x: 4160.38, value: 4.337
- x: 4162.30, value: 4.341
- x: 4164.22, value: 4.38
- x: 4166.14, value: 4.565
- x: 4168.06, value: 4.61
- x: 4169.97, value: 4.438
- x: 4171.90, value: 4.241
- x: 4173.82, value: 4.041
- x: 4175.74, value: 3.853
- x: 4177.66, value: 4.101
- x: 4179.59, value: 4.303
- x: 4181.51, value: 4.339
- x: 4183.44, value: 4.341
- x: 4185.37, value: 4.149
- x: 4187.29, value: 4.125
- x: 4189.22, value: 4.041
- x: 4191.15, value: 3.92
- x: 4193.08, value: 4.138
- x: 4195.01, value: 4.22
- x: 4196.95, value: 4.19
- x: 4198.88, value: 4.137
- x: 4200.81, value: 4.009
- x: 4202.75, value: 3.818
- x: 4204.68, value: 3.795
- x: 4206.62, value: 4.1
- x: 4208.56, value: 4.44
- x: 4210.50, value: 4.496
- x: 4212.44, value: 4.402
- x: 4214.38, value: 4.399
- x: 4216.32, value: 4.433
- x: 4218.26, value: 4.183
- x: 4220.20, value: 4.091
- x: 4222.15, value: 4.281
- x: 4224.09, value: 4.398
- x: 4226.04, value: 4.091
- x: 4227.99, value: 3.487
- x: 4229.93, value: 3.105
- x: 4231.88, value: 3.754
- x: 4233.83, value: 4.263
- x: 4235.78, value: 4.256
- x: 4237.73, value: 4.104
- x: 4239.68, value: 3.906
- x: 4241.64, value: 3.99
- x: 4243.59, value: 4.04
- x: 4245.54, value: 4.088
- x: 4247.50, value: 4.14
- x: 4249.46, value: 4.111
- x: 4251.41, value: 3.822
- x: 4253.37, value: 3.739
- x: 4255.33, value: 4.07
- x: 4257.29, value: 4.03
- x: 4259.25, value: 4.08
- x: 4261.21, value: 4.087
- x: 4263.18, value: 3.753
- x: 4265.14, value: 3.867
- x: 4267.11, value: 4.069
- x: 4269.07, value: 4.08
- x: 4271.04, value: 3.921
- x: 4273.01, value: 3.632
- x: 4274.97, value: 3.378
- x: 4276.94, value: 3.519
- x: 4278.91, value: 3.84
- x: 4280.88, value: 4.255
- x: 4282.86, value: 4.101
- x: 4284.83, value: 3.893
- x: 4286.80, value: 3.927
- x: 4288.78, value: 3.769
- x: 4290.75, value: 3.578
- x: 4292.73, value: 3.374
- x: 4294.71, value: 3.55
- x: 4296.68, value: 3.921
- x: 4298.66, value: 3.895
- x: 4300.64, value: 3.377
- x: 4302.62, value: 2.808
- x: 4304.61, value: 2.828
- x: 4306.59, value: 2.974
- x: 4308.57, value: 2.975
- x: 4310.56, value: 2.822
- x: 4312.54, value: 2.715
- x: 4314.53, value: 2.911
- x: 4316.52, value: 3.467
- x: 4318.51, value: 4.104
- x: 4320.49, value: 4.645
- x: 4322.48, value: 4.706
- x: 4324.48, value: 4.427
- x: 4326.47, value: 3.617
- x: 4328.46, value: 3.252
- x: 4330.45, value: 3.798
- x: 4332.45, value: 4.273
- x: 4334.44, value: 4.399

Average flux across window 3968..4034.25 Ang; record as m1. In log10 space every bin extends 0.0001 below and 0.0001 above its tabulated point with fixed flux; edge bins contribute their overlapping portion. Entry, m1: 3.5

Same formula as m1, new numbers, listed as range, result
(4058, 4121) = 4.11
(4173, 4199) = 4.14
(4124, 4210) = 4.23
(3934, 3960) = 2.36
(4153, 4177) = 4.29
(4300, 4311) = 2.96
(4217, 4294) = 3.92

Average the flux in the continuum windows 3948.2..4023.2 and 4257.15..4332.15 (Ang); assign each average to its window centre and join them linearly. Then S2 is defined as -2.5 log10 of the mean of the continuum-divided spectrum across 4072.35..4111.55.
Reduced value -0.20 mag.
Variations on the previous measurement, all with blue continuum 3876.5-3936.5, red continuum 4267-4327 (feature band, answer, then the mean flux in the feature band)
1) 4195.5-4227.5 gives -0.21 mag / 4.19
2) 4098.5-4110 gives -0.20 mag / 3.86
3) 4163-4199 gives -0.24 mag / 4.22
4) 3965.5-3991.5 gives 0.17 mag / 2.52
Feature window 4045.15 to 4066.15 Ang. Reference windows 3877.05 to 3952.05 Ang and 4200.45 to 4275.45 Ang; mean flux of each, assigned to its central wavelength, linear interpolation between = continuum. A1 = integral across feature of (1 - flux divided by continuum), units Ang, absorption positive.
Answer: -4.87 Ang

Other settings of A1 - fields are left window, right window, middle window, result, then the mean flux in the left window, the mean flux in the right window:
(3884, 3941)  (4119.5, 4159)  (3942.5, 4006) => 2.0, 2.63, 4.28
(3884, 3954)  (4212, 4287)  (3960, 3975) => 5.2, 2.65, 3.99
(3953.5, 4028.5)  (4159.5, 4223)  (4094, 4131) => -3.5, 3.33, 4.22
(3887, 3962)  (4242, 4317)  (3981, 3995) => -3.9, 2.71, 3.67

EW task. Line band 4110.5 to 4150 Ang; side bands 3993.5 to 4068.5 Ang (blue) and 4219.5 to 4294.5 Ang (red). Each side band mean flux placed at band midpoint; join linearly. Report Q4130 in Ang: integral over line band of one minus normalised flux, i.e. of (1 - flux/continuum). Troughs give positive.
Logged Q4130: -3.3 Ang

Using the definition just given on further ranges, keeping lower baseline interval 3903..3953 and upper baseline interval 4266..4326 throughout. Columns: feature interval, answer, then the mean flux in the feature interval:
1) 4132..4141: -2.90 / 4.18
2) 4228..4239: -1.28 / 3.86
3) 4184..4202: -4.15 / 4.11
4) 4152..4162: -3.28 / 4.29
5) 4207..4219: -3.48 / 4.38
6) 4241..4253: -1.78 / 4.02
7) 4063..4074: -3.44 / 3.88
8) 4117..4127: -4.16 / 4.42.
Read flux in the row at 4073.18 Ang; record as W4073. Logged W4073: 4.056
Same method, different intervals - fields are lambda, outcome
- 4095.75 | 4.473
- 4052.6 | 4.054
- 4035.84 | 3.81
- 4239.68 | 3.906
